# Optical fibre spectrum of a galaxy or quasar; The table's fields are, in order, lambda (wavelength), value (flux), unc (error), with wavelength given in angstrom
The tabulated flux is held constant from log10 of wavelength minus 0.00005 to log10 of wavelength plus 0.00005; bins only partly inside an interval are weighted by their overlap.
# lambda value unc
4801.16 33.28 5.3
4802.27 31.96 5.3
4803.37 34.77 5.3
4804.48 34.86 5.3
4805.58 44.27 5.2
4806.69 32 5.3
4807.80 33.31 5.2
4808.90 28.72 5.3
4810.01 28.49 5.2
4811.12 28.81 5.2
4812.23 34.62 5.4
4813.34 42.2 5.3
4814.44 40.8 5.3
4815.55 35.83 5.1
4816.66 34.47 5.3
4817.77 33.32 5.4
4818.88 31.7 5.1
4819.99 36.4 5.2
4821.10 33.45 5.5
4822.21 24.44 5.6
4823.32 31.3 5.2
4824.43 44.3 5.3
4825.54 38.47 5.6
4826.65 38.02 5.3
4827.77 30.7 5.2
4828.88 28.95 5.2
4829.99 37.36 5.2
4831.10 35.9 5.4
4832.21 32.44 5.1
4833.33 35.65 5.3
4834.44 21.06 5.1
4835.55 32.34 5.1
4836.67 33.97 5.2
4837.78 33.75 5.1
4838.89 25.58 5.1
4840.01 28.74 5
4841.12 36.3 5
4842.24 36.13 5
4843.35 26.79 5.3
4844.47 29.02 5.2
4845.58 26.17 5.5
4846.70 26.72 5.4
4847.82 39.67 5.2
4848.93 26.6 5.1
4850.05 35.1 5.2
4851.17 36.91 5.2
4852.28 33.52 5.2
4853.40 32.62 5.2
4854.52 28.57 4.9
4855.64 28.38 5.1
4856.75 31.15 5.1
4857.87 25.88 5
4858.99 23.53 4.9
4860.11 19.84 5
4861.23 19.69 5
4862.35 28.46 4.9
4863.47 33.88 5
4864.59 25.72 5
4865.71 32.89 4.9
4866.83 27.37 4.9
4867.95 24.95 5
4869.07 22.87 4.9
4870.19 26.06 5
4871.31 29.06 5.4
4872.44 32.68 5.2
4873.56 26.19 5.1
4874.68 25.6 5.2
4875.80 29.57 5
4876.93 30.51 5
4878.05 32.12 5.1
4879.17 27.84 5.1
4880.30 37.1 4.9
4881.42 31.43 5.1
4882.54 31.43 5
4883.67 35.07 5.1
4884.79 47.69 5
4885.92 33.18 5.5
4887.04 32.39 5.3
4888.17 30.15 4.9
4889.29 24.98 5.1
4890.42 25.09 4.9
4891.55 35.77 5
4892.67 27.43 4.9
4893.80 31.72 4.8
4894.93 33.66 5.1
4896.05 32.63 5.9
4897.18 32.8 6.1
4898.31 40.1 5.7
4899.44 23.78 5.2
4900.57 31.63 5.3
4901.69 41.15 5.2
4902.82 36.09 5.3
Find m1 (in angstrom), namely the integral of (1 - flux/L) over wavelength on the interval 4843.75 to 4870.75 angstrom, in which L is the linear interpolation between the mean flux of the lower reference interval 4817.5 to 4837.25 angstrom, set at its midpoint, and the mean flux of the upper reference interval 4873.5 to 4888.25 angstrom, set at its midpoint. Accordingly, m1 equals 3.5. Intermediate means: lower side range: 33.3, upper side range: 32.4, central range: 28.6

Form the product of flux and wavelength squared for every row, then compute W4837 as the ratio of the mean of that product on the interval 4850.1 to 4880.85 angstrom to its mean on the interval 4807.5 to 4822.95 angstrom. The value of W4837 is 0.88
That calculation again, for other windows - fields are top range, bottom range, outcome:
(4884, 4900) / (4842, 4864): 1.12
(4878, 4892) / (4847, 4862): 1.13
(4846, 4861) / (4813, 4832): 0.86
